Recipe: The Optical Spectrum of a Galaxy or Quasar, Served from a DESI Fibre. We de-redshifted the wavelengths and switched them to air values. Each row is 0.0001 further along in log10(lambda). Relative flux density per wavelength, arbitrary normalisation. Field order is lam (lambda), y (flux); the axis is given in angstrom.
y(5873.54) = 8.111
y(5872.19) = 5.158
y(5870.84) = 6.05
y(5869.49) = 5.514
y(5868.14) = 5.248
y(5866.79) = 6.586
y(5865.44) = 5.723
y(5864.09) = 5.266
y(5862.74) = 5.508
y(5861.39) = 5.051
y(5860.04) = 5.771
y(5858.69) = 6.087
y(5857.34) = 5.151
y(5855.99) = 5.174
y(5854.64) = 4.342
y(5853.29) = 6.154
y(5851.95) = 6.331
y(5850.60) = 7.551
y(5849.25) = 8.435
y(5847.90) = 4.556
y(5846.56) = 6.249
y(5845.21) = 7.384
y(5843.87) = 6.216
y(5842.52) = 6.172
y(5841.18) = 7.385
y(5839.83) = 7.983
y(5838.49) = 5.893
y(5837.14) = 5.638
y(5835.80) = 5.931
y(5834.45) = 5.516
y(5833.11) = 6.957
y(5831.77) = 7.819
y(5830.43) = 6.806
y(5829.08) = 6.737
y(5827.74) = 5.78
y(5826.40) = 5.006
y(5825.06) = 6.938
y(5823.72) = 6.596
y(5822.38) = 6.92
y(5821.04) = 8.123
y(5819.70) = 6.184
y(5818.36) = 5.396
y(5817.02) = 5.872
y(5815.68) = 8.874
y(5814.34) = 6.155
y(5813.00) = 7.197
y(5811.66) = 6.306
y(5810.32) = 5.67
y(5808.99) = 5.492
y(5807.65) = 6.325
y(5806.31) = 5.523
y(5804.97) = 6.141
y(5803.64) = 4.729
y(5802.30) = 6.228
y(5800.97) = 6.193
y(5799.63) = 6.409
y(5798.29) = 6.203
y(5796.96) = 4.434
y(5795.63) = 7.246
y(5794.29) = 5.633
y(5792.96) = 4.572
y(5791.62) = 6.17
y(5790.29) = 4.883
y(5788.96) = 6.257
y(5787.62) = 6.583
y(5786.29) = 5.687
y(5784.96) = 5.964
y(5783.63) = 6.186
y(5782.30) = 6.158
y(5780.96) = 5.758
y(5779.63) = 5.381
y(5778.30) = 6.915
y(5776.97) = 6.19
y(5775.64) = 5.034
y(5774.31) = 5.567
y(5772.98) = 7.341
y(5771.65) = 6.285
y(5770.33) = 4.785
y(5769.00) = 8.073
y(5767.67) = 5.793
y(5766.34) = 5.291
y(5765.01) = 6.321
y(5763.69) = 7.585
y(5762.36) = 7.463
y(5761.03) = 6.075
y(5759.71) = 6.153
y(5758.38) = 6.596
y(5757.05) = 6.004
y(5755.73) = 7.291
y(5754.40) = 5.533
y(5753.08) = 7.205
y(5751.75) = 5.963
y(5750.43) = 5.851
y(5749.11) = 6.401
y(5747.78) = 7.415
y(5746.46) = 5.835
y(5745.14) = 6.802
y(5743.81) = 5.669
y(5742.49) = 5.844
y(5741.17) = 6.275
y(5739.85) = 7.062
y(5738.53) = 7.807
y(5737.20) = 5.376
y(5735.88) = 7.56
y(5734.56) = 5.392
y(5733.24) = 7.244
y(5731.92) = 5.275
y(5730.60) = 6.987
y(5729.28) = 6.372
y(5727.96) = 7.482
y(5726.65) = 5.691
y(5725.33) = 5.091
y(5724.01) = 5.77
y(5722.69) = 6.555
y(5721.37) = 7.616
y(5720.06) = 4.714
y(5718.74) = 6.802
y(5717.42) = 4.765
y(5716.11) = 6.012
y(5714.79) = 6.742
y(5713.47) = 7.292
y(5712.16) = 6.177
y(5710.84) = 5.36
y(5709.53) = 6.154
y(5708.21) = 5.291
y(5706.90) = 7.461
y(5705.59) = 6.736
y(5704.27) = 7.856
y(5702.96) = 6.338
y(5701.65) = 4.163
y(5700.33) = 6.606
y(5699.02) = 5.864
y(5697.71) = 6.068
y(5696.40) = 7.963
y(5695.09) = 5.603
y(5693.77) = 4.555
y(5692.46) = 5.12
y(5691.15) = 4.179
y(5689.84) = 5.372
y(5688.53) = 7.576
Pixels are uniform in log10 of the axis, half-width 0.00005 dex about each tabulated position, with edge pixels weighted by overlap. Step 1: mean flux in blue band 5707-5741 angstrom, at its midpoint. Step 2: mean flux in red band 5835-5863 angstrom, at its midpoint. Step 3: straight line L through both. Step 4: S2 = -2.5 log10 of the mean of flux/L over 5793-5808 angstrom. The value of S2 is 0.06 mag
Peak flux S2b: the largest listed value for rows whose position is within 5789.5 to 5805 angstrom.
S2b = 7.246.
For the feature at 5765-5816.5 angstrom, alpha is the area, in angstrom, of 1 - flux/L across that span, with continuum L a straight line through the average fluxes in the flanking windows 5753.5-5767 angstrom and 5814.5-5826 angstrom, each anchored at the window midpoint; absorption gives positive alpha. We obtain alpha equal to 4.47 angstrom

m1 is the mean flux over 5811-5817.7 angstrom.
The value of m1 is 6.87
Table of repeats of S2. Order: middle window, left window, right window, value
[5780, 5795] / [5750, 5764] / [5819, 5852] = 0.13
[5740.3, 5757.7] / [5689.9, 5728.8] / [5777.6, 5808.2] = -0.06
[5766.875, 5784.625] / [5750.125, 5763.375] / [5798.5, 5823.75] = 0.05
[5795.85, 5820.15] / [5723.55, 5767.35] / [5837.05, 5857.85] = 0.04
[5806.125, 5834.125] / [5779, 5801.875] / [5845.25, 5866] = -0.11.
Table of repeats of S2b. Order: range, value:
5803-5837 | 8.874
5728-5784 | 8.073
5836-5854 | 8.435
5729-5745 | 7.807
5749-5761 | 7.291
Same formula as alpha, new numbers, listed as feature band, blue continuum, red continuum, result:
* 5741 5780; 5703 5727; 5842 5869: -1.0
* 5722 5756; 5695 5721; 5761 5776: -0.4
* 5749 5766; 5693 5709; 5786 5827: -0.9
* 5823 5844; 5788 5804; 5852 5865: -3.4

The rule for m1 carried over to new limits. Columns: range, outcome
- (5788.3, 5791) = 5.59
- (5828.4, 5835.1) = 6.77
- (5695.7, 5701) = 6.61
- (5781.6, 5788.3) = 6.11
